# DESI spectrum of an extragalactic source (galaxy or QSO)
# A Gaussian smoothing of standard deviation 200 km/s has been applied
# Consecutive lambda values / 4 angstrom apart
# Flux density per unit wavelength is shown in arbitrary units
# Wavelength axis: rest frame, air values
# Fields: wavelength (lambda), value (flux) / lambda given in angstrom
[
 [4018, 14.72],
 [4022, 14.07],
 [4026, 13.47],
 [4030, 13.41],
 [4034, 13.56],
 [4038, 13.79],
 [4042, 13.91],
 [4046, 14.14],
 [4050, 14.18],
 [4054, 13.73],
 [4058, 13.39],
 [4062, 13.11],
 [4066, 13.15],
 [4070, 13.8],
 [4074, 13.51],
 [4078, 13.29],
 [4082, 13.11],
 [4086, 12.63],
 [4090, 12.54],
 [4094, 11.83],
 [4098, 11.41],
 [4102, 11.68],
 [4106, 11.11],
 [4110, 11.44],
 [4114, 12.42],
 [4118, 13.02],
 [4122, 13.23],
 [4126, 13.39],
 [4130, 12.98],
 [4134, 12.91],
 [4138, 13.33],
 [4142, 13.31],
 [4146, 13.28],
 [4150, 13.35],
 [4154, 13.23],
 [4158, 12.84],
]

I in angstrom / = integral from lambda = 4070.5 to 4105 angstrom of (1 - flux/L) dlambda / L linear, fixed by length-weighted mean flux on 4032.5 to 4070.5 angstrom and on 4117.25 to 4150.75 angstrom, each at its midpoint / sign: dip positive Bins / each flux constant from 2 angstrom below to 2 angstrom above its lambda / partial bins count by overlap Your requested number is 2.4 angstrom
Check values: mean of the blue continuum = 13.7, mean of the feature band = 12.5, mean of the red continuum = 13.2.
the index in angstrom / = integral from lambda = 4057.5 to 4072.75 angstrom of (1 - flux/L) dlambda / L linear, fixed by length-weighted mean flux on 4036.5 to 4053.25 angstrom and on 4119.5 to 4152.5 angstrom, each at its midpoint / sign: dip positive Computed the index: 0.5 angstrom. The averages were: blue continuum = 14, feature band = 13.4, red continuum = 13.2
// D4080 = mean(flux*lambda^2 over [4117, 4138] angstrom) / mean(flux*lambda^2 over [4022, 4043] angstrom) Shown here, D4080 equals 1.0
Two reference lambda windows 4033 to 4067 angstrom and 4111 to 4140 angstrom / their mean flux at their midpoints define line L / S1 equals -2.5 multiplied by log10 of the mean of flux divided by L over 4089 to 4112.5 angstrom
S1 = 0.137 mag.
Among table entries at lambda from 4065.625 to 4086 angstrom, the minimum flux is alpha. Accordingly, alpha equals 12.63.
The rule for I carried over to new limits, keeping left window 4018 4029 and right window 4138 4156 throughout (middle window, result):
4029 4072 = 0.37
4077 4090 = 0.66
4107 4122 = 1.25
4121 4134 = 0.23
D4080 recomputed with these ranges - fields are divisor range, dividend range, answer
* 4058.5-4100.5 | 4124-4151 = 1.06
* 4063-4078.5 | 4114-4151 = 1.01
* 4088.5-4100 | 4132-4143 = 1.13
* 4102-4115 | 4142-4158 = 1.16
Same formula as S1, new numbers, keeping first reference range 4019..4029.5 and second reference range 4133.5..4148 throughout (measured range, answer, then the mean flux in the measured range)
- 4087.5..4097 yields 0.11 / 12.1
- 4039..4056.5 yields -0.02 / 14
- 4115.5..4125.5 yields 0.02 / 13.1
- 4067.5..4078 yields 0.00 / 13.6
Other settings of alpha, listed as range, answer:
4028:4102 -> 11.41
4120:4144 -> 12.91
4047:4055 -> 13.73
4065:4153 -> 11.11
